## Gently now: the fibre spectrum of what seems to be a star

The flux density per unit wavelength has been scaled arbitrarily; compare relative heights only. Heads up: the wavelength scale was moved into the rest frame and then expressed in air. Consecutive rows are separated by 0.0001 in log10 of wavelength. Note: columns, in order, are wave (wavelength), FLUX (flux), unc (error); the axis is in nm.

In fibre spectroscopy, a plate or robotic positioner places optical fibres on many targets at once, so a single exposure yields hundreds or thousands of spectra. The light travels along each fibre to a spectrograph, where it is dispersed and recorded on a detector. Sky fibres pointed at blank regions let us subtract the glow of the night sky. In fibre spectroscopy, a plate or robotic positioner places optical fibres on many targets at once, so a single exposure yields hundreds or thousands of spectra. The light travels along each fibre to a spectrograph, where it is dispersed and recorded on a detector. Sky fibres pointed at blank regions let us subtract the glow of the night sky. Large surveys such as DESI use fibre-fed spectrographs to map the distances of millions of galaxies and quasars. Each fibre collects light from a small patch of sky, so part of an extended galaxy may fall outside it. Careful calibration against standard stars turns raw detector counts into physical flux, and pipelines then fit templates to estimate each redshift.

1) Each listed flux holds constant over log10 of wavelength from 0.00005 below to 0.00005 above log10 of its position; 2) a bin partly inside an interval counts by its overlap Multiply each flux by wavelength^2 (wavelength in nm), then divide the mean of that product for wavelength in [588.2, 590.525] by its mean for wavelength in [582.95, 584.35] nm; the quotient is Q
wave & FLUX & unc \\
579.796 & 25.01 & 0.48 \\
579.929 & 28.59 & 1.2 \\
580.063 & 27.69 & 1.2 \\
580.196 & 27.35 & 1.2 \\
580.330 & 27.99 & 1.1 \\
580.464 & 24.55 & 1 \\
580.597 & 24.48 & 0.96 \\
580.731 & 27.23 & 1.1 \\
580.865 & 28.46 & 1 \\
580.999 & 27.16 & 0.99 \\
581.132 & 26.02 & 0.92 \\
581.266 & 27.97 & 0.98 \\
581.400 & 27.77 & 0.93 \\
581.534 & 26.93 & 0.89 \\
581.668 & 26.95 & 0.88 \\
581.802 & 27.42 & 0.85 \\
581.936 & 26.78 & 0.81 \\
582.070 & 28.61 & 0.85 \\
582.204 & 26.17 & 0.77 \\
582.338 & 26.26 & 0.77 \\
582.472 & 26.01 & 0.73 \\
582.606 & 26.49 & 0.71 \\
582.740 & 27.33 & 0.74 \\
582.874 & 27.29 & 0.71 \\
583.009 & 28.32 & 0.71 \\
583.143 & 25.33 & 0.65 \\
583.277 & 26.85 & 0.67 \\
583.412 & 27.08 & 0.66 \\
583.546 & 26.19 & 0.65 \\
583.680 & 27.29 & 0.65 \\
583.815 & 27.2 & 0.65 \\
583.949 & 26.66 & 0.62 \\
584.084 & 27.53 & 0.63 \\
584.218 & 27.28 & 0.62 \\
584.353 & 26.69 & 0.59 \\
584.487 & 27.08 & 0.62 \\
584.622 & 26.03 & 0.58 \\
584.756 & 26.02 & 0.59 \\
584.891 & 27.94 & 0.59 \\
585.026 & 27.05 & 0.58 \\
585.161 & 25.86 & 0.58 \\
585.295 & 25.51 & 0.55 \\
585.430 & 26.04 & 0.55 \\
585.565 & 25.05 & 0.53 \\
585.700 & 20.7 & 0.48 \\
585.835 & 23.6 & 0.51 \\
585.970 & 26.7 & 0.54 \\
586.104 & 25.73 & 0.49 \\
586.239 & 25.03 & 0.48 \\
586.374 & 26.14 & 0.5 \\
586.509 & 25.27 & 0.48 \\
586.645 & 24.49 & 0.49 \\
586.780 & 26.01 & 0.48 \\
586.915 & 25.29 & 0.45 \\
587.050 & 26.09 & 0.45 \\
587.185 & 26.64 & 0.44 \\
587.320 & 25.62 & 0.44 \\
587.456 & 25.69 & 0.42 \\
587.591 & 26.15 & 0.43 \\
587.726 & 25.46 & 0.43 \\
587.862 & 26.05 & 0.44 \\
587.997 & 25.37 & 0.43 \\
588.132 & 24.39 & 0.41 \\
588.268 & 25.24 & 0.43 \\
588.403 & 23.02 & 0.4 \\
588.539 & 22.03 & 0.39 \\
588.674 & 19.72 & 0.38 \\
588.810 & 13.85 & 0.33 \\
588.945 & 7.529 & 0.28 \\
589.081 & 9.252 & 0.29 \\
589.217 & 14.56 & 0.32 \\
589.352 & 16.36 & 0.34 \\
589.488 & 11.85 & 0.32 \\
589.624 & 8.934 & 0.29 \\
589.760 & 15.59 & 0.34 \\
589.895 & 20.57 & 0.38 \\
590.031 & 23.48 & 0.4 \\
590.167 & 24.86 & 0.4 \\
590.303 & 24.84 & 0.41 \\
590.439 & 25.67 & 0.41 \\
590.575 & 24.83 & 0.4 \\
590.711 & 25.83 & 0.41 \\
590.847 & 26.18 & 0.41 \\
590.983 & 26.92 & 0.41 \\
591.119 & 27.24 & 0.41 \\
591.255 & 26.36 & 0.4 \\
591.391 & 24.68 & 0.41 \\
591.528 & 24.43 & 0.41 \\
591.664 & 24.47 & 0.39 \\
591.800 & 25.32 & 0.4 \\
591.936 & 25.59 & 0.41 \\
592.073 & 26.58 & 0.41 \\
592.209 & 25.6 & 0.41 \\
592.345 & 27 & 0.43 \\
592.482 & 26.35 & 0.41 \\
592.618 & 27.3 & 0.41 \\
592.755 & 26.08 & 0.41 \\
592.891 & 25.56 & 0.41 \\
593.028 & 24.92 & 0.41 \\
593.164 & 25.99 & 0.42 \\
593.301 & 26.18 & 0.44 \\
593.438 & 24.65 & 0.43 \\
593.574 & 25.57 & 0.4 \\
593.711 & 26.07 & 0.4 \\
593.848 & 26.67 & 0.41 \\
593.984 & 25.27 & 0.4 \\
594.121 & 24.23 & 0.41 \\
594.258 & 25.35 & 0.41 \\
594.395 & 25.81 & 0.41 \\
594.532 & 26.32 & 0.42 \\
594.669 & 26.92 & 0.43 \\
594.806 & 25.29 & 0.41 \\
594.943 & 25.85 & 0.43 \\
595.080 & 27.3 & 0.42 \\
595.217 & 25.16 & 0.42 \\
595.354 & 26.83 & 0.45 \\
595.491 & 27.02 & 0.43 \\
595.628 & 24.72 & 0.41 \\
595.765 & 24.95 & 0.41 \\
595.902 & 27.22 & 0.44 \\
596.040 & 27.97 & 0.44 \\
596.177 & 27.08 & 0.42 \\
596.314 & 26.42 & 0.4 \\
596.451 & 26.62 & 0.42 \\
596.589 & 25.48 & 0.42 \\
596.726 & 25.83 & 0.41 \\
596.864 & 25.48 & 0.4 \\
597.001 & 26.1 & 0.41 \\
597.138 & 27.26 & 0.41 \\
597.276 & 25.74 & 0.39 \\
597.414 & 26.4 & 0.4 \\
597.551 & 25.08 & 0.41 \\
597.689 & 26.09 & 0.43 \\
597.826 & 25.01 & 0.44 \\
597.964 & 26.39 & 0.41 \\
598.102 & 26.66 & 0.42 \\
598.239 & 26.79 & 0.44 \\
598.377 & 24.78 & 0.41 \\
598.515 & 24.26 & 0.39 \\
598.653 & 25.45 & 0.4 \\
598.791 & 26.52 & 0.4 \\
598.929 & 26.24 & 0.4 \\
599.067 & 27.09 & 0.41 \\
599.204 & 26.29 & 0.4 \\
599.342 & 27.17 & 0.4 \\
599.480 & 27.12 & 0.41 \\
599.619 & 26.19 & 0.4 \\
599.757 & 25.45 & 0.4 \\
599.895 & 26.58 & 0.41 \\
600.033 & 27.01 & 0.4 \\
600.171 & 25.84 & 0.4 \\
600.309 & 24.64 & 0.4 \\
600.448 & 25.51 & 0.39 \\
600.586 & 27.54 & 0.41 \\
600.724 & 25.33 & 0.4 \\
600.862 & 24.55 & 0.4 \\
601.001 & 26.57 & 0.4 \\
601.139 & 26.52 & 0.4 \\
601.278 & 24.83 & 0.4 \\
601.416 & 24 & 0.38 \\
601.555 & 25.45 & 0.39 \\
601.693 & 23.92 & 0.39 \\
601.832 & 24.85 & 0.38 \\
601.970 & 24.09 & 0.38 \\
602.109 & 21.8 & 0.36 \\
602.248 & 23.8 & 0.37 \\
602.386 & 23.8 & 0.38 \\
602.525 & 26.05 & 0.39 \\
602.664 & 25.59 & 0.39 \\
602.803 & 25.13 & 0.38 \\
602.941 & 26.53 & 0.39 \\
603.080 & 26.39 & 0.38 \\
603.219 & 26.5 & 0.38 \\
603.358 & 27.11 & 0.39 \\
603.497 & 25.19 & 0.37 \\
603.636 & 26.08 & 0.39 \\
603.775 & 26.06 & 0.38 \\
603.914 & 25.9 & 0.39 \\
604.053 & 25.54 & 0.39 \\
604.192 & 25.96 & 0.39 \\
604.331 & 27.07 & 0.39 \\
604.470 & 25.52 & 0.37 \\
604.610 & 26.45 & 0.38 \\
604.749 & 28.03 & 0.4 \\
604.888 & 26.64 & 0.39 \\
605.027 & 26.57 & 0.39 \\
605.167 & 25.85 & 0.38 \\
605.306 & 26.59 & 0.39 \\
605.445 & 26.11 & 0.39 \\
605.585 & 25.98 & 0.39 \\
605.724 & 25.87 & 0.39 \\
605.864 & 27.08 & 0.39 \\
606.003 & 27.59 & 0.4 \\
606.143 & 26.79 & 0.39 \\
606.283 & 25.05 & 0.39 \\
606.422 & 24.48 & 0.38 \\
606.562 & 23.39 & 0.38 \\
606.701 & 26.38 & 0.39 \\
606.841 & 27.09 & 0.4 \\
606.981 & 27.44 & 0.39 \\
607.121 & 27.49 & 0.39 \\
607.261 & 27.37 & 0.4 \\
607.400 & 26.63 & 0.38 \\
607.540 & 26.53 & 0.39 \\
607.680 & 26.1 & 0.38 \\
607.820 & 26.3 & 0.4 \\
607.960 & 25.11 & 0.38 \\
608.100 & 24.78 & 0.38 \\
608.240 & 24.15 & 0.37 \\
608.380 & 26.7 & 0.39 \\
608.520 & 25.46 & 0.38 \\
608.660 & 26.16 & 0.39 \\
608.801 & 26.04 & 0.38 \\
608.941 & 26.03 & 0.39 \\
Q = 0.7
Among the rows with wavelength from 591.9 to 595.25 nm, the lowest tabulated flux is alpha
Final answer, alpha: 24.23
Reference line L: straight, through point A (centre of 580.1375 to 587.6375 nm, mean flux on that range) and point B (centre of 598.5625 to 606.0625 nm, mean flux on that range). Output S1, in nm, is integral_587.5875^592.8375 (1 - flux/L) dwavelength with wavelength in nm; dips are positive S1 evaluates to 0.76 nm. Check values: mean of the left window 26.4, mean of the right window 25.9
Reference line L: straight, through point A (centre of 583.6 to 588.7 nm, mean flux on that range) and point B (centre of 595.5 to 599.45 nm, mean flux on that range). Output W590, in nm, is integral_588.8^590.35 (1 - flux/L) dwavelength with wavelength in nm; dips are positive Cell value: 0.59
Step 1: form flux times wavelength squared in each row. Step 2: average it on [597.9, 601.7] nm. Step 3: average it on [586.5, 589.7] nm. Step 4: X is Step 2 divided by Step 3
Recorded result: 1.29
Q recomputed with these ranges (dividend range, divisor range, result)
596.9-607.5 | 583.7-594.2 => 1.12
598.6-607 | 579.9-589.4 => 1.09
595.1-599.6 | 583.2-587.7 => 1.05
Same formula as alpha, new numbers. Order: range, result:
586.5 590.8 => 7.529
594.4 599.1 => 24.26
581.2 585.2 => 25.33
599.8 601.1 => 24.55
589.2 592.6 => 8.934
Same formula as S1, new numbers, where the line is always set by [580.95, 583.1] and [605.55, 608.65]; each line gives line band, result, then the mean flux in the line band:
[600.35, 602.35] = 0.11 nm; 24.9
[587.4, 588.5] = 0.07 nm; 25.1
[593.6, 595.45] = 0.04 nm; 25.9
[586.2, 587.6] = 0.06 nm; 25.7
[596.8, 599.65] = 0.04 nm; 26.1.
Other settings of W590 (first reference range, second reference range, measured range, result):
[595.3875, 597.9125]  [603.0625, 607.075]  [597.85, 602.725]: 0.118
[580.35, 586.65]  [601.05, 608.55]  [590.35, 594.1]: 0.053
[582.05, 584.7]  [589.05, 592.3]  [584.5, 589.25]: 0.204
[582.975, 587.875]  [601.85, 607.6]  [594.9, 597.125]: -0.024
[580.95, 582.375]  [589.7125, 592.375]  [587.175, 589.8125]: 0.619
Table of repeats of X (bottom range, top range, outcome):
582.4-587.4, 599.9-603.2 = 1.02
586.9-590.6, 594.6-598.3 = 1.29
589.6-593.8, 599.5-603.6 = 1.06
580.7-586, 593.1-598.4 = 1.02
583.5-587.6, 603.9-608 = 1.09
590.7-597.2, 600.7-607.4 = 1.03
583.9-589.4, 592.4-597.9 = 1.12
